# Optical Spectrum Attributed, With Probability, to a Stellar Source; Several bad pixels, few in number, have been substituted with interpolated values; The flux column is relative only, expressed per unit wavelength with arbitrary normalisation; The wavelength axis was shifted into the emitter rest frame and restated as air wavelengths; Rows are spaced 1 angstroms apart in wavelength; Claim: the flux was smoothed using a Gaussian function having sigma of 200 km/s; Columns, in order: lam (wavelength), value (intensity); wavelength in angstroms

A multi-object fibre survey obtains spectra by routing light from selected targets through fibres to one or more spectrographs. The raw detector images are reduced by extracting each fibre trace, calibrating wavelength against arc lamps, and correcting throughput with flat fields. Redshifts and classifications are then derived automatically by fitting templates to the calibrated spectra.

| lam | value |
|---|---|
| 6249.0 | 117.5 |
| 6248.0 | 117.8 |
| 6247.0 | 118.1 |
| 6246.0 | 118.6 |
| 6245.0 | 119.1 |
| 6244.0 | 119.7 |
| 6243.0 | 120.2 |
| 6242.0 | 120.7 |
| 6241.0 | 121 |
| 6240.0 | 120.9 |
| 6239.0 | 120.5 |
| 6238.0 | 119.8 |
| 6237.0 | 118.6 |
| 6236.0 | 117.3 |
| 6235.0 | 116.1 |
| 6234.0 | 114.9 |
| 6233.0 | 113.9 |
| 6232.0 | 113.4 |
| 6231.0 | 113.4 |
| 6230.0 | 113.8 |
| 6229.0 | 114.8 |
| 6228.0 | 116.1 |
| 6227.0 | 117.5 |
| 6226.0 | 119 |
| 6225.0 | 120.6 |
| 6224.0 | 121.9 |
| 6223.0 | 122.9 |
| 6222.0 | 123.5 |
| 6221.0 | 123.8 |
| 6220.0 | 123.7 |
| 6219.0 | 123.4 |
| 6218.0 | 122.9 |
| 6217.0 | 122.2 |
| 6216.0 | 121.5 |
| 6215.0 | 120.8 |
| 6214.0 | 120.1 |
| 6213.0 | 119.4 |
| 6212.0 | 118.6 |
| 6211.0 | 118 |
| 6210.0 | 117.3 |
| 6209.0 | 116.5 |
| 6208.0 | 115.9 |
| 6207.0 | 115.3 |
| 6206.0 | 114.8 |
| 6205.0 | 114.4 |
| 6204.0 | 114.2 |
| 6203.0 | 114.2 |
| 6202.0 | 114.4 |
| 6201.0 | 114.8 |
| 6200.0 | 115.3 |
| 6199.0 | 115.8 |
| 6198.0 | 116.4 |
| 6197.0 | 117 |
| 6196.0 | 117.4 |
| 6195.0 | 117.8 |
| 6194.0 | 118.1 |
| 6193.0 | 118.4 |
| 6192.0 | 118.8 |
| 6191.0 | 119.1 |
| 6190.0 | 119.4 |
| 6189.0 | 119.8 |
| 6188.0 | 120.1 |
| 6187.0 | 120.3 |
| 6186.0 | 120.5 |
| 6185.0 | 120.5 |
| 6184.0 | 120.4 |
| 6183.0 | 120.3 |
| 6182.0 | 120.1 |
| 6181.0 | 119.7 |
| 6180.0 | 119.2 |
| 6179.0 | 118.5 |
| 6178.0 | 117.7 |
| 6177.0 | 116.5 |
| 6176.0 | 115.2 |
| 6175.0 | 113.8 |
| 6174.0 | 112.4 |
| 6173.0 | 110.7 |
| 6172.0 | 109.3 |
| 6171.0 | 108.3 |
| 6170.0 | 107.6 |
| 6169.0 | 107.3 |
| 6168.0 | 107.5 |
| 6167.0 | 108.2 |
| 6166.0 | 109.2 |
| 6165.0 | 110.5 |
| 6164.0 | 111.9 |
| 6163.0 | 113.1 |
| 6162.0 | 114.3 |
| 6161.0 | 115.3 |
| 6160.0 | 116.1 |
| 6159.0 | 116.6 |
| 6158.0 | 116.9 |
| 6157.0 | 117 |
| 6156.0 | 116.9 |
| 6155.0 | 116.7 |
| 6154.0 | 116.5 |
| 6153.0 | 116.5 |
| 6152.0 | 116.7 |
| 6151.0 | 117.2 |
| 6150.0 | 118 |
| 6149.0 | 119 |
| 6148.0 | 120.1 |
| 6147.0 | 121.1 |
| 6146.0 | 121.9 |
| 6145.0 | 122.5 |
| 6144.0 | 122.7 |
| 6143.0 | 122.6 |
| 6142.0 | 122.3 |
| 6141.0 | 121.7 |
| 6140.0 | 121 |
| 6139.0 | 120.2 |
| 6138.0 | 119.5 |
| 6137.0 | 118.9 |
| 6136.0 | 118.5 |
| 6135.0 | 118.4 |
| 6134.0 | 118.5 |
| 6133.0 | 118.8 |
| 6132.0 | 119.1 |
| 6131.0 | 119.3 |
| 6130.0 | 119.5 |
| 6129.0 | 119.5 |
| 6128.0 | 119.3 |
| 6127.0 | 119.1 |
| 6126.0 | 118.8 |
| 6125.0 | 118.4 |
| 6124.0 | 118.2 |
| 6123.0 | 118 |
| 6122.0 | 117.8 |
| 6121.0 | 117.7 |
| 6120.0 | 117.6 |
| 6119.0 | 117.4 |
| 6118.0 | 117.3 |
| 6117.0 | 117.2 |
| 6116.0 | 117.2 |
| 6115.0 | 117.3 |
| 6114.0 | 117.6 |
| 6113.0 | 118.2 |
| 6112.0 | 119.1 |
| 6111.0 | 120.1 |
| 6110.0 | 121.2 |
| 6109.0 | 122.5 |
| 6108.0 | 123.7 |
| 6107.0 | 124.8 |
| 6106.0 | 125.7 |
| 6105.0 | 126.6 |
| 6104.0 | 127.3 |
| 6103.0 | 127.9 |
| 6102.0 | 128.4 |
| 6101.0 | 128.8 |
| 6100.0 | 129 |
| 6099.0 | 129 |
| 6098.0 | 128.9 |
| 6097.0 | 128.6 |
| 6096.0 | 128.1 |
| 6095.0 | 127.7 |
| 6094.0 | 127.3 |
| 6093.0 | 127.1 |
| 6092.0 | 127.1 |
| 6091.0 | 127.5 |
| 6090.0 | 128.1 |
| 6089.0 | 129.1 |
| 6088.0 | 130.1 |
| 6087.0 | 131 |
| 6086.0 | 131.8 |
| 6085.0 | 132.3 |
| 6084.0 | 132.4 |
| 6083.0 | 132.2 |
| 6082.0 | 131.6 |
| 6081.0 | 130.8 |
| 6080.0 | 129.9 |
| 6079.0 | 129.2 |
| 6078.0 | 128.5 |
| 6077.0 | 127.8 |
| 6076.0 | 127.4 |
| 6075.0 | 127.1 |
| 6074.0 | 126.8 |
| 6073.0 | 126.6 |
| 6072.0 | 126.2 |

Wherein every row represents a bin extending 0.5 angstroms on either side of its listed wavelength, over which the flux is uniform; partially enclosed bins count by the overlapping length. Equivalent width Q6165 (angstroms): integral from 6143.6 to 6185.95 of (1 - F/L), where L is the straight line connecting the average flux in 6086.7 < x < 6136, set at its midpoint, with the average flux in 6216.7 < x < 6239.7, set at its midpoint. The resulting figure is 1.8 angstroms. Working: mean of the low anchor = 123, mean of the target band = 116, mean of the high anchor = 119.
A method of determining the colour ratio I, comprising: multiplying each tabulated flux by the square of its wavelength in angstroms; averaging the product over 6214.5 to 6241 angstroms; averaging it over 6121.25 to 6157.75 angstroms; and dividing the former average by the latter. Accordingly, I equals 1.0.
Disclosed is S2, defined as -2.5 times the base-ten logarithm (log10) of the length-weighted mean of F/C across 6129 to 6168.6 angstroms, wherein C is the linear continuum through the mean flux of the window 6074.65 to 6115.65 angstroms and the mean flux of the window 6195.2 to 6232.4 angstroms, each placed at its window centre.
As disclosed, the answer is 0.050 mag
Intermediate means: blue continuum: 127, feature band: 117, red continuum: 118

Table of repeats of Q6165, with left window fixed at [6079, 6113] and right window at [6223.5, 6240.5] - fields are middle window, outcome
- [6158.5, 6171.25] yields 1.2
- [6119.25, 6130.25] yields 0.6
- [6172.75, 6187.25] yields 0.4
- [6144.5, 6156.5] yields 0.5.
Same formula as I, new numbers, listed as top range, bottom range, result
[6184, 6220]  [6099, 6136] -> 1.01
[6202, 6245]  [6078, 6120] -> 0.98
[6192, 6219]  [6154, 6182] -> 1.05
